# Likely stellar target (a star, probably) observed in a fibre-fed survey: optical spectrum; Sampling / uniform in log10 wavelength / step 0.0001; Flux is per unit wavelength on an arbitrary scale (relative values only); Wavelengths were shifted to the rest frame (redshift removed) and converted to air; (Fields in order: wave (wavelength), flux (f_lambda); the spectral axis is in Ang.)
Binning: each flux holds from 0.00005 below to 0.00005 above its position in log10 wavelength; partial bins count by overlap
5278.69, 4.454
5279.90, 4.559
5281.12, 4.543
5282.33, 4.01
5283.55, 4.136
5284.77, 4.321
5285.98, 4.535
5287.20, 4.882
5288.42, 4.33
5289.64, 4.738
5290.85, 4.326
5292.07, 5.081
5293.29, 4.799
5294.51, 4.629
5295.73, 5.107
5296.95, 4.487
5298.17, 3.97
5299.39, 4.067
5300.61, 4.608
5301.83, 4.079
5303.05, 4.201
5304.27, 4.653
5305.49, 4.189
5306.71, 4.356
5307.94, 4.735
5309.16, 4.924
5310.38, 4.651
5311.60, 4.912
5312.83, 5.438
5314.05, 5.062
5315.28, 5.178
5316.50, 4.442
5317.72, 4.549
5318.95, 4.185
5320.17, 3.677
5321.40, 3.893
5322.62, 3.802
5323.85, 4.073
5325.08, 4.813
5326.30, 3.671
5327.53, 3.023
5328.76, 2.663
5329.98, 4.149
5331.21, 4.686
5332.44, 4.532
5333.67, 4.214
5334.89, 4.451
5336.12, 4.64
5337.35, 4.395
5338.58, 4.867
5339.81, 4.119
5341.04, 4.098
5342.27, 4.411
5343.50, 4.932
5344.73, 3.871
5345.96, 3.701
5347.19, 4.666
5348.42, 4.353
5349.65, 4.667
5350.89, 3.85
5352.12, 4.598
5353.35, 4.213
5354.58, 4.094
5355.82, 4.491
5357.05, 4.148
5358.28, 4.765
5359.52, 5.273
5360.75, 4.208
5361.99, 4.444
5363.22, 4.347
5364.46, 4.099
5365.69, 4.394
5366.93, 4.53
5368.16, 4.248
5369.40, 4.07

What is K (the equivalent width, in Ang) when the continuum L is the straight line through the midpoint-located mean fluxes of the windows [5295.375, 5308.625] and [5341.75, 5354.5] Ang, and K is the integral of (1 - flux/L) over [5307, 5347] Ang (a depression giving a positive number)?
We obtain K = 0.13 Ang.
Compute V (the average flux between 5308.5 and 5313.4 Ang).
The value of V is 4.98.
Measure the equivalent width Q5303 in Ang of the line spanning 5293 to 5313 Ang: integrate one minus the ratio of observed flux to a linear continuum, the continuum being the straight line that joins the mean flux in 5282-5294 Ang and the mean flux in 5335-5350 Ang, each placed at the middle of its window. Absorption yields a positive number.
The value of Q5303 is -0.3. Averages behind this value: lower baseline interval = 4.53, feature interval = 4.55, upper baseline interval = 4.39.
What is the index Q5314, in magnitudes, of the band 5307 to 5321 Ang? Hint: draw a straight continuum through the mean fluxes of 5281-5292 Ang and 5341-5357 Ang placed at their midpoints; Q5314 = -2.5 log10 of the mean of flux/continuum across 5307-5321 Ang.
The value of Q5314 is -0.07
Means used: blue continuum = 4.45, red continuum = 4.31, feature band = 4.68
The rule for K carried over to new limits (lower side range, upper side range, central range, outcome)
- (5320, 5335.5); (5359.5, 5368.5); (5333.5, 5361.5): -1.3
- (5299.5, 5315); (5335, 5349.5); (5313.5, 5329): 1.5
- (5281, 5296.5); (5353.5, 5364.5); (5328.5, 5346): 0.7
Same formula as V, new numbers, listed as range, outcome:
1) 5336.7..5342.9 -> 4.38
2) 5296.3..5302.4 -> 4.25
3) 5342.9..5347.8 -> 4.29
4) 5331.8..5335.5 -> 4.41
